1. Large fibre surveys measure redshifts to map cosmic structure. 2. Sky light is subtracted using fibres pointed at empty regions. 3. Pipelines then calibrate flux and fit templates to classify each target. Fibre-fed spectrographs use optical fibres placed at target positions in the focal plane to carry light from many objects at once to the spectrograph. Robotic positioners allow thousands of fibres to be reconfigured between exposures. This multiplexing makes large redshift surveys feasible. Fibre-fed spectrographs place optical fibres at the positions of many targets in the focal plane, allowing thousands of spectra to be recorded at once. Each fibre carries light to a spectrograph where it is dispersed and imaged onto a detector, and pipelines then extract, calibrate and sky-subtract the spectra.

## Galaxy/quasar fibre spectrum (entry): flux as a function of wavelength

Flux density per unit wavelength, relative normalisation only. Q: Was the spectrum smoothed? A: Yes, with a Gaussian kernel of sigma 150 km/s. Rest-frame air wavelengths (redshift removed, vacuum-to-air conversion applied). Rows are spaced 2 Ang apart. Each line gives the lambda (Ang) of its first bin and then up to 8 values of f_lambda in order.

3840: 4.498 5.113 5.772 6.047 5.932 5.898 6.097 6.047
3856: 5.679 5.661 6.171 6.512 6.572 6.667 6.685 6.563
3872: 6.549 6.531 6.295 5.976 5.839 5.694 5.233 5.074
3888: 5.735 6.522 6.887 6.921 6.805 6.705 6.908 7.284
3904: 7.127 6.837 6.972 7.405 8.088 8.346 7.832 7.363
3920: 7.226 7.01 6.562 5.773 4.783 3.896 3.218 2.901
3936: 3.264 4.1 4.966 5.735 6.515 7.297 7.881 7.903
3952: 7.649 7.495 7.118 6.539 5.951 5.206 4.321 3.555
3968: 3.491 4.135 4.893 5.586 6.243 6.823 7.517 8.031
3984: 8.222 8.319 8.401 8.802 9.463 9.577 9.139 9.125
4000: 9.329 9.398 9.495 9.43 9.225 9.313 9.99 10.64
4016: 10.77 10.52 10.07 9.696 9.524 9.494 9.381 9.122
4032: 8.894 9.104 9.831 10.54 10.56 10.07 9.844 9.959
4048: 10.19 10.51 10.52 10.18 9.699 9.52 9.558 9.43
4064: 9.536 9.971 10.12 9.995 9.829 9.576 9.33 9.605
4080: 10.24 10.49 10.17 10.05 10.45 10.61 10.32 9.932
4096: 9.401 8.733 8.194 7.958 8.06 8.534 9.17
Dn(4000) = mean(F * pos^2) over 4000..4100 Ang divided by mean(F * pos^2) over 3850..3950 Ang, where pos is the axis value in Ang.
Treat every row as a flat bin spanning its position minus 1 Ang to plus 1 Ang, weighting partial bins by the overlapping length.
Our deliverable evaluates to 1.70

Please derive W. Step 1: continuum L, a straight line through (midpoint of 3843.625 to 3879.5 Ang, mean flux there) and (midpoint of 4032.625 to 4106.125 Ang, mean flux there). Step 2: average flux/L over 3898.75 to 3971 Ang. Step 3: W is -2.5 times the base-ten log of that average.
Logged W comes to 0.21 mag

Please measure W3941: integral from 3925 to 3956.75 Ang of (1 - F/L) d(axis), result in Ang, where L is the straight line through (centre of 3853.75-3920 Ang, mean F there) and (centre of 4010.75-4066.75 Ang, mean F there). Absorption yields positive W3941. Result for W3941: 8.8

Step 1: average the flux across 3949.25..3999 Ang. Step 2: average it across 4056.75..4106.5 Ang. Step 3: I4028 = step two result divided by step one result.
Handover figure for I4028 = 1.4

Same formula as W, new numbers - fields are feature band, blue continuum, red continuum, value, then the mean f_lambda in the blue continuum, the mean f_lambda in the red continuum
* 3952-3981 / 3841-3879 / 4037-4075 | 0.40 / 6.15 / 9.98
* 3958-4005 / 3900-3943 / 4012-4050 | 0.16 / 6.05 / 9.92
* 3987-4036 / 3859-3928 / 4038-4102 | -0.08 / 6.64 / 9.87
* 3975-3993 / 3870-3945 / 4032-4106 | -0.02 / 6.14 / 9.75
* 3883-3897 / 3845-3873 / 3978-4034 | 0.12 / 6.22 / 9.24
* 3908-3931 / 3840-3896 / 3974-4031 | 0.07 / 6.08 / 9.05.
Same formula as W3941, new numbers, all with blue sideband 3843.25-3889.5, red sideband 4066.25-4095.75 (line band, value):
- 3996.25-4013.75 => -1.7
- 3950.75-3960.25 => 0.8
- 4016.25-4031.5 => -1.3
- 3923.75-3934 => 3.8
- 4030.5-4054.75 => -1.7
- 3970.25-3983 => 2.7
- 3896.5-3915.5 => -1.4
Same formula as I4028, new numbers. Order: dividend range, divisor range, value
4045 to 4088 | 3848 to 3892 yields 1.63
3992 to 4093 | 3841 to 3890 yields 1.63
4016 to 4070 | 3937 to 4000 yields 1.45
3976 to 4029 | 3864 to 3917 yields 1.37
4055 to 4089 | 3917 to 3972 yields 1.76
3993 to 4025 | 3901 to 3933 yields 1.47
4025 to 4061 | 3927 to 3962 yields 1.72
